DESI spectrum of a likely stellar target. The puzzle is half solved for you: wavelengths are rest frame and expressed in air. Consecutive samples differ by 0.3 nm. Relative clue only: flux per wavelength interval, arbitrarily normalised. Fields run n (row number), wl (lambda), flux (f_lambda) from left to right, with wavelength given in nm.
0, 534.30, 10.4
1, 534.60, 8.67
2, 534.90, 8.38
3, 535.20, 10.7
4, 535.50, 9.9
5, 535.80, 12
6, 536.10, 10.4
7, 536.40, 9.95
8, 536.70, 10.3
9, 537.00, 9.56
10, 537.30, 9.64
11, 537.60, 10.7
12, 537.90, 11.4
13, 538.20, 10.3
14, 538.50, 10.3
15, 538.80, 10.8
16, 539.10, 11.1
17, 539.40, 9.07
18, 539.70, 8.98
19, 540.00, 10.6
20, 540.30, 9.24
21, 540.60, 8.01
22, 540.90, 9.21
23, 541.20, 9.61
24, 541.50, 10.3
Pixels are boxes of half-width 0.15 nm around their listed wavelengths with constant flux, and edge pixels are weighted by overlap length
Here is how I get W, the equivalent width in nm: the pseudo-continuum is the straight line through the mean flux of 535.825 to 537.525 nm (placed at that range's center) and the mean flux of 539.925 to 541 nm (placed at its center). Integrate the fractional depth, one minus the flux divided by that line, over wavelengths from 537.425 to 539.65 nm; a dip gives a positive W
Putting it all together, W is -0.18 nm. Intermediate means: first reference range 10.2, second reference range 9.17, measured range 10.4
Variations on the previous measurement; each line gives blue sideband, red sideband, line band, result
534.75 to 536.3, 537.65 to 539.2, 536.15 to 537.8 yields 0.07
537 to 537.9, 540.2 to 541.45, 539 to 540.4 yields -0.04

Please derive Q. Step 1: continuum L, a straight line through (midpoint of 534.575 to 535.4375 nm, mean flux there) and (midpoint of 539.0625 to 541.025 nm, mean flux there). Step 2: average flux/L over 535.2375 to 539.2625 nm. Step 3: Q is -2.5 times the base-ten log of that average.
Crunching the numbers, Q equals -0.12 mag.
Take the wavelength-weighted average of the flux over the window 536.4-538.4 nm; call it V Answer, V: 10.3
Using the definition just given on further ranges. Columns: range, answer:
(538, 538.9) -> 10.5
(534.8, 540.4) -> 10.2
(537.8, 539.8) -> 10.3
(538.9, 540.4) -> 9.85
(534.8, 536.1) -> 10.3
